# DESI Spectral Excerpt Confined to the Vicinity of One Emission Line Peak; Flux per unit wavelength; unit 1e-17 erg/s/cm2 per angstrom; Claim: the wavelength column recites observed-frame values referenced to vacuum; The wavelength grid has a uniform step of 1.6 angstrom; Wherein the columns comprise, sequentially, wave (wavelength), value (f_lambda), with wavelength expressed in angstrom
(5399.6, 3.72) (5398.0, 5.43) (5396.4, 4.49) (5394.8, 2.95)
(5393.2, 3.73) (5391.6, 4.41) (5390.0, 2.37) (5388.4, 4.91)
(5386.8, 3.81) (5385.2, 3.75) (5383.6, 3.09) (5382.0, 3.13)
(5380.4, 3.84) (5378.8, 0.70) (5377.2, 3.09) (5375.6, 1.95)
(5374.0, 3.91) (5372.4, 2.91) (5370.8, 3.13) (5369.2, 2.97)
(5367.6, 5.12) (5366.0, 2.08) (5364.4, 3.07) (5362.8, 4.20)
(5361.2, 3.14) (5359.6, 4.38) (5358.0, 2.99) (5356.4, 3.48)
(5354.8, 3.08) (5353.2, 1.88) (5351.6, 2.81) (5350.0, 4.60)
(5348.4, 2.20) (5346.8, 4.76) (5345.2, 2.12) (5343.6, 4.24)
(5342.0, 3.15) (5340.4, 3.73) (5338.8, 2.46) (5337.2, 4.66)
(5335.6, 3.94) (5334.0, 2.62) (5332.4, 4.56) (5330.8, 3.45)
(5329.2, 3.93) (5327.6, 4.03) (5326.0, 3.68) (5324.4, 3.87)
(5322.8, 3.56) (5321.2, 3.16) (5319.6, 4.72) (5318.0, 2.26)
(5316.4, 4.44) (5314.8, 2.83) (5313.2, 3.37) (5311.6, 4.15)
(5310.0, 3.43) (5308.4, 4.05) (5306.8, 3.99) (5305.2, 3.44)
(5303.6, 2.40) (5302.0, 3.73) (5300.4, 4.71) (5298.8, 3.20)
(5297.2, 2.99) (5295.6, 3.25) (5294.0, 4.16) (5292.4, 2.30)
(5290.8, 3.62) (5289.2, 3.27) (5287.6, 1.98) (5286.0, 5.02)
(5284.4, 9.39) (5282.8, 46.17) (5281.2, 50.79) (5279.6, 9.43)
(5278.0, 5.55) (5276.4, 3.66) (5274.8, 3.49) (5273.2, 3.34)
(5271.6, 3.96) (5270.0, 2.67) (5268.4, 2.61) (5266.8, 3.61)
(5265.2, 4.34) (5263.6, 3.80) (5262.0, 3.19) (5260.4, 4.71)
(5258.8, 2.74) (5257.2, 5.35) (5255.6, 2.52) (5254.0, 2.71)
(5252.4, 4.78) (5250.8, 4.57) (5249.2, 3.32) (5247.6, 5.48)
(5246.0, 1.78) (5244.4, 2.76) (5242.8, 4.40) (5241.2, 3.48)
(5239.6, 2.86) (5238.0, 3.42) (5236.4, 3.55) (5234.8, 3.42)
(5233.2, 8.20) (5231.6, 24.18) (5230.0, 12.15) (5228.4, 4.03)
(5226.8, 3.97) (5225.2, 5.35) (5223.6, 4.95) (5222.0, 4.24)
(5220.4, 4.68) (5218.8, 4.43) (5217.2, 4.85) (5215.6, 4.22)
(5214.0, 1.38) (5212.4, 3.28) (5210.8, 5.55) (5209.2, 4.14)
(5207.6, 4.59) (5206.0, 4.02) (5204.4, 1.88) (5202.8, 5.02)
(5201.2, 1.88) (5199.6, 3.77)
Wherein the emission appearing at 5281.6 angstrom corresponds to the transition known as [O III]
